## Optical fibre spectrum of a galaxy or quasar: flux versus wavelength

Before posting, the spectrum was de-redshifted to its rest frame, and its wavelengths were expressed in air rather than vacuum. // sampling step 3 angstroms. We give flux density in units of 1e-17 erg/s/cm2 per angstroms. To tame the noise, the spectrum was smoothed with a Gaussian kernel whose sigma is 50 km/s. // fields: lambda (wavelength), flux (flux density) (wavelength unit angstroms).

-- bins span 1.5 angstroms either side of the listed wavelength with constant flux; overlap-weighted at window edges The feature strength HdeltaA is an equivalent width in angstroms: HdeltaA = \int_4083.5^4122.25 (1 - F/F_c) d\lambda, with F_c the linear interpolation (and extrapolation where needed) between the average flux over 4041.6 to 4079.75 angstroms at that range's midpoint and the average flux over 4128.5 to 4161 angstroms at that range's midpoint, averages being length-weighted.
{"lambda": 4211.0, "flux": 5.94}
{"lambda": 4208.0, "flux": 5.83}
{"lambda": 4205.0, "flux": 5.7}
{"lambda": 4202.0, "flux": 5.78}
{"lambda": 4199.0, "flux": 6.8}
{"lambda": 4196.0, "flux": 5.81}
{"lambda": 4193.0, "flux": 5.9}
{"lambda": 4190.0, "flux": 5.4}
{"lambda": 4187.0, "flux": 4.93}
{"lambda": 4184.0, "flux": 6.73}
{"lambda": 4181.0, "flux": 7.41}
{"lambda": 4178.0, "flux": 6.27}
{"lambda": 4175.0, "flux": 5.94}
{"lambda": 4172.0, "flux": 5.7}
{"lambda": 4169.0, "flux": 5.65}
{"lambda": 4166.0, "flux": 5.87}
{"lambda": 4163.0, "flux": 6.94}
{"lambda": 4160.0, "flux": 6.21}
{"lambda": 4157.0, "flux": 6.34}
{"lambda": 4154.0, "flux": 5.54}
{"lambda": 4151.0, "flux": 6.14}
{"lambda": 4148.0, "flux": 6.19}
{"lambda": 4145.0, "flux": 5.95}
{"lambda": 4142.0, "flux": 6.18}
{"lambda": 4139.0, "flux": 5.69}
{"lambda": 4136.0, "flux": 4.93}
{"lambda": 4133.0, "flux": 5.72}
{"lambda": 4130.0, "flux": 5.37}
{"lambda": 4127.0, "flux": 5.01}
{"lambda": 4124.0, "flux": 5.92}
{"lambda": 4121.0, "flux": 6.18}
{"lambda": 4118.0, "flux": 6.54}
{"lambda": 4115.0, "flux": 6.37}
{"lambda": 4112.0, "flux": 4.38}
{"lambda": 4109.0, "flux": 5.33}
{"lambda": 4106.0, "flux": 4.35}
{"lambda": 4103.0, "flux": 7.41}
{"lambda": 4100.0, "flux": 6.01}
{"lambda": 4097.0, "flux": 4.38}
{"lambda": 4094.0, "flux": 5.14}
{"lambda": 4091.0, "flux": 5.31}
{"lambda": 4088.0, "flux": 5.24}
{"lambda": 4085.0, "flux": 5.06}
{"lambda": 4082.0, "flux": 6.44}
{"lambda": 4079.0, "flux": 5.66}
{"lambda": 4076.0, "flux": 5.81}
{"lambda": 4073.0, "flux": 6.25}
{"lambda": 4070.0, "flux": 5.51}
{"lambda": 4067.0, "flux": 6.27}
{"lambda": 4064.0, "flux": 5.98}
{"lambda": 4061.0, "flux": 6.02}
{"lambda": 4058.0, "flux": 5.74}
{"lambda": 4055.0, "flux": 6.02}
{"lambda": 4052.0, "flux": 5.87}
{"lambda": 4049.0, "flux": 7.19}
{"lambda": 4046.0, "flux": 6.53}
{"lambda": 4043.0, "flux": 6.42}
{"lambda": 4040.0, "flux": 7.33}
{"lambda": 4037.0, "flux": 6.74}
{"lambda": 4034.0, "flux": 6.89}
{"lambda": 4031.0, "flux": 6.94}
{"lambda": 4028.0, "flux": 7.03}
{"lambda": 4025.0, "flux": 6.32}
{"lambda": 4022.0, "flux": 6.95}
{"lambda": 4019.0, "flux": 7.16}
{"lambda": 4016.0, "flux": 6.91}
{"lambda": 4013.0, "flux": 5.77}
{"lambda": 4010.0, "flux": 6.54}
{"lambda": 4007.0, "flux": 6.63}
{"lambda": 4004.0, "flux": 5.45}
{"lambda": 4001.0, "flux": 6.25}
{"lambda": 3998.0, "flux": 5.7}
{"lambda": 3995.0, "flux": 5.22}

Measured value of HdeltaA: 3.0 angstroms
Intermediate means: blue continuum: 6.11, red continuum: 5.84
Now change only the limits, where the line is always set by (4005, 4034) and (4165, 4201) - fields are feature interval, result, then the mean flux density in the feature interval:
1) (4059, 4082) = 1.9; 5.96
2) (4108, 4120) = 1.2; 5.69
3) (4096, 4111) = 2.0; 5.5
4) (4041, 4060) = 0.7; 6.32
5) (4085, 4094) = 1.7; 5.22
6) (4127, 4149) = 2.0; 5.66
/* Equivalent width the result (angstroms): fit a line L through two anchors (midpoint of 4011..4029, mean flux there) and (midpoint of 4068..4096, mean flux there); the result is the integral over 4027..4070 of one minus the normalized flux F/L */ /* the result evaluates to -1.9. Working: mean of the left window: 6.68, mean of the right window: 5.59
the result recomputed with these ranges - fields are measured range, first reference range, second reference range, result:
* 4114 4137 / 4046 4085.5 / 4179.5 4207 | 1.1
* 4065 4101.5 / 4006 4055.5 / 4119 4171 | 4.1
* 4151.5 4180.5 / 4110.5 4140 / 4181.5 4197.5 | -1.7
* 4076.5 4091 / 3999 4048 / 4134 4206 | 1.8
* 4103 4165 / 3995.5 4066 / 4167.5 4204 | 3.5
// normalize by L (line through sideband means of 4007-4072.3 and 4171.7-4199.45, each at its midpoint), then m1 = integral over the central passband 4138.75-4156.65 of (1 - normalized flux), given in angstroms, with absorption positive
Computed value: 0.6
